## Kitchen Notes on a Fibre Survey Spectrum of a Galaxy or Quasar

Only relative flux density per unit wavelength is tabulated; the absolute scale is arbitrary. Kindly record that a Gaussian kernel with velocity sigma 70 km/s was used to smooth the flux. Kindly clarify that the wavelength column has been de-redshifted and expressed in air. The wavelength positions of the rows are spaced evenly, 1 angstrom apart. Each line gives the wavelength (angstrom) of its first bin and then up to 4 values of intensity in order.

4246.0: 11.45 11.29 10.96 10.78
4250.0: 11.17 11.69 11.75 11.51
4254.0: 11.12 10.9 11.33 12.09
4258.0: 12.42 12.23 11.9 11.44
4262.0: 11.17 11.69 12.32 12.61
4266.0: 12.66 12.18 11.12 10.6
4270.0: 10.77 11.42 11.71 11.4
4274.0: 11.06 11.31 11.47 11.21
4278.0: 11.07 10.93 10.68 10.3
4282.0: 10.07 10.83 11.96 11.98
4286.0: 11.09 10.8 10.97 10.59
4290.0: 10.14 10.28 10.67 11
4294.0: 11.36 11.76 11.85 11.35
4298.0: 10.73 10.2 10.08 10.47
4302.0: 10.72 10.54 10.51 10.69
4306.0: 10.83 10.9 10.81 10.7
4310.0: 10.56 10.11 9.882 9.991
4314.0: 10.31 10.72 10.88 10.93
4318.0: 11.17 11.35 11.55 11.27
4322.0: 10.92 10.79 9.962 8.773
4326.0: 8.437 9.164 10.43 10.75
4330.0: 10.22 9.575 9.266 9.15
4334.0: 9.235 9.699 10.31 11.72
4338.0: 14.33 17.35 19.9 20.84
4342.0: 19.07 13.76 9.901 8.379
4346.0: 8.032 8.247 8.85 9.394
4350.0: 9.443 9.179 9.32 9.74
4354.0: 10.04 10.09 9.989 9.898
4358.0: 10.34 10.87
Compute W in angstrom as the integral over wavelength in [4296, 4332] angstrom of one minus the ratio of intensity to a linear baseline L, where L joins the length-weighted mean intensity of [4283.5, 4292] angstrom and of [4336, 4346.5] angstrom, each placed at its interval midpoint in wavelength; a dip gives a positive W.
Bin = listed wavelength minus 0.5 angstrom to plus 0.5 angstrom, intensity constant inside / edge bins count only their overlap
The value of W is 5.8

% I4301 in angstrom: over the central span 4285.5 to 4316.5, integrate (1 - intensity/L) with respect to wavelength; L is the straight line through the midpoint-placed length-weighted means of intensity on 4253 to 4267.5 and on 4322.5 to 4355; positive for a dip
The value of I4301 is 2.0 angstrom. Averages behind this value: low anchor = 11.8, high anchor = 11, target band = 10.7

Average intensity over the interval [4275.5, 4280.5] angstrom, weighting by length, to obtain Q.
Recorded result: 11.1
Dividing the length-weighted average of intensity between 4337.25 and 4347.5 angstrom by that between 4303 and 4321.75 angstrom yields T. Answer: 1.3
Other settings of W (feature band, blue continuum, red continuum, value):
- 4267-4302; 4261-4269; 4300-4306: 0.60 angstrom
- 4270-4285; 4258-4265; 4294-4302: 0.46 angstrom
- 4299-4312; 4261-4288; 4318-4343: 1.21 angstrom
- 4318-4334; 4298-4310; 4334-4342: 3.78 angstrom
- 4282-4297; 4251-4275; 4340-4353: 0.66 angstrom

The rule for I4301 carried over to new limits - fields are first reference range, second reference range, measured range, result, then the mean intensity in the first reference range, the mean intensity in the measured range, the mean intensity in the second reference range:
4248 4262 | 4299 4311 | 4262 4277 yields -0.42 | 11.5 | 11.6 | 10.6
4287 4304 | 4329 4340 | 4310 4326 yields 0.96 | 10.8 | 10.5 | 11.5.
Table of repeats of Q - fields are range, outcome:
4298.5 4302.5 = 10.4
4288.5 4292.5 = 10.4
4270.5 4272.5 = 11.6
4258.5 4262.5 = 11.7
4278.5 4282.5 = 10.5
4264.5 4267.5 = 12.5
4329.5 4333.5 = 9.55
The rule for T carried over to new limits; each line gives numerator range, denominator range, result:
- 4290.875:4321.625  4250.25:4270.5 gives 0.92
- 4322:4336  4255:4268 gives 0.81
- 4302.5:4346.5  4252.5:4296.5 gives 0.99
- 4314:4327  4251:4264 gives 0.90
